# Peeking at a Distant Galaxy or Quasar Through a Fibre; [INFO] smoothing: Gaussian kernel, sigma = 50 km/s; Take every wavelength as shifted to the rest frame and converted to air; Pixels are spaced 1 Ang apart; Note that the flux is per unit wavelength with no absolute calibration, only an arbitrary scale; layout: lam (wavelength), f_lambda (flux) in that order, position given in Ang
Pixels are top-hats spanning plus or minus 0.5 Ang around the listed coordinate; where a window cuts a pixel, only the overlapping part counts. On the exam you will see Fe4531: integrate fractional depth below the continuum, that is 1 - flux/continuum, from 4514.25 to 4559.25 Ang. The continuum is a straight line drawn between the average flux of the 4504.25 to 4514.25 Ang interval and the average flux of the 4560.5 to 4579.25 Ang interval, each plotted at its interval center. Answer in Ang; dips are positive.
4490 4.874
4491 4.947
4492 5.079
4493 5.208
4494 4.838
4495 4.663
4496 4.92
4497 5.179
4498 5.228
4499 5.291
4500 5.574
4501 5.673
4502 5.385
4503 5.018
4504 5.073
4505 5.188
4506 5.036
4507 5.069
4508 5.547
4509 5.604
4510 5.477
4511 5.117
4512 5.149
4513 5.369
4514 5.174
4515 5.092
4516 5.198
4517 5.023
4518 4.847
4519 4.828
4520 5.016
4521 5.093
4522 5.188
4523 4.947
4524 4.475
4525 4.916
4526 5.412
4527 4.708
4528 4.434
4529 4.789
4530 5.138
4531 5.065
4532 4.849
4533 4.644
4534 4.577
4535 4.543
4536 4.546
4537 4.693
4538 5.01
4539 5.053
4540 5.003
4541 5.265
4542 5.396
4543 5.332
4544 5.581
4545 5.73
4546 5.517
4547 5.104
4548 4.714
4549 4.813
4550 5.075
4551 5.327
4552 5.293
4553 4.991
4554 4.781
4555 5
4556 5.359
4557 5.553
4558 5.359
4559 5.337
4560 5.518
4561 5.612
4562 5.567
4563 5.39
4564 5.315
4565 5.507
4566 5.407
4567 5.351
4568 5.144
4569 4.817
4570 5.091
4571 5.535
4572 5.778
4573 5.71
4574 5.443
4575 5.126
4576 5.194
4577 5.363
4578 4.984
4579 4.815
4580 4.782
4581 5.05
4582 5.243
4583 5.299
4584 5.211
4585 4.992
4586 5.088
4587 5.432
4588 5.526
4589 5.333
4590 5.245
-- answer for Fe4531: 2.2 Ang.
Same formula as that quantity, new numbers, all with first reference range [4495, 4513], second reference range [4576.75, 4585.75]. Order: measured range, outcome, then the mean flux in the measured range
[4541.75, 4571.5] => -0.9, 5.28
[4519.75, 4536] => 1.1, 4.85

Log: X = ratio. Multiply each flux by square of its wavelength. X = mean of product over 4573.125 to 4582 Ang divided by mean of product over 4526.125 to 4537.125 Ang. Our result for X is 1.10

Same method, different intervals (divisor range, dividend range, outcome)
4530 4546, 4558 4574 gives 1.09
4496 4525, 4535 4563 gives 1.02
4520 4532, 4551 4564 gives 1.09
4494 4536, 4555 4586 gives 1.07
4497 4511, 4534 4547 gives 0.98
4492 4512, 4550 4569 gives 1.04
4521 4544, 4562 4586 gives 1.08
